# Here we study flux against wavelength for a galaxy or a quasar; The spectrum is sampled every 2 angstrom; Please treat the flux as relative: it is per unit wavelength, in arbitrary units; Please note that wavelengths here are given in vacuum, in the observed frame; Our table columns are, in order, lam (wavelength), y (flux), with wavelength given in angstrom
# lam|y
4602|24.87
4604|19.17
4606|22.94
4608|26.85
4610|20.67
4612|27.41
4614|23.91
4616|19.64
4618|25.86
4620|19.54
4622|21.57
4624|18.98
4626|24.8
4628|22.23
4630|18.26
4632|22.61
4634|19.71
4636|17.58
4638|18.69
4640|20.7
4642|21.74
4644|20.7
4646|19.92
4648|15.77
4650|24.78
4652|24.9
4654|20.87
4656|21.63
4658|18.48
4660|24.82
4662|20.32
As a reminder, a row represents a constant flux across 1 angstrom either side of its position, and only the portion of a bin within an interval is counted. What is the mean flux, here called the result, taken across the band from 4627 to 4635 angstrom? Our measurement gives 20.7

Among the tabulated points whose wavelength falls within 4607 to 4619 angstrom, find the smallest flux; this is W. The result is 19.64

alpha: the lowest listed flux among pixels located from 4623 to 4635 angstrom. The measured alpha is 18.26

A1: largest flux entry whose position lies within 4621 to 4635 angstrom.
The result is 24.8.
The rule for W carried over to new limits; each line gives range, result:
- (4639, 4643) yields 20.7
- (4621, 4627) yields 18.98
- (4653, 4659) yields 18.48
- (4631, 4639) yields 17.58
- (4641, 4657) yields 15.77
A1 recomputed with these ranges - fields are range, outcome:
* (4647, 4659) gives 24.9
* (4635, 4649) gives 21.74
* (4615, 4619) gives 25.86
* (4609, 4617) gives 27.41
